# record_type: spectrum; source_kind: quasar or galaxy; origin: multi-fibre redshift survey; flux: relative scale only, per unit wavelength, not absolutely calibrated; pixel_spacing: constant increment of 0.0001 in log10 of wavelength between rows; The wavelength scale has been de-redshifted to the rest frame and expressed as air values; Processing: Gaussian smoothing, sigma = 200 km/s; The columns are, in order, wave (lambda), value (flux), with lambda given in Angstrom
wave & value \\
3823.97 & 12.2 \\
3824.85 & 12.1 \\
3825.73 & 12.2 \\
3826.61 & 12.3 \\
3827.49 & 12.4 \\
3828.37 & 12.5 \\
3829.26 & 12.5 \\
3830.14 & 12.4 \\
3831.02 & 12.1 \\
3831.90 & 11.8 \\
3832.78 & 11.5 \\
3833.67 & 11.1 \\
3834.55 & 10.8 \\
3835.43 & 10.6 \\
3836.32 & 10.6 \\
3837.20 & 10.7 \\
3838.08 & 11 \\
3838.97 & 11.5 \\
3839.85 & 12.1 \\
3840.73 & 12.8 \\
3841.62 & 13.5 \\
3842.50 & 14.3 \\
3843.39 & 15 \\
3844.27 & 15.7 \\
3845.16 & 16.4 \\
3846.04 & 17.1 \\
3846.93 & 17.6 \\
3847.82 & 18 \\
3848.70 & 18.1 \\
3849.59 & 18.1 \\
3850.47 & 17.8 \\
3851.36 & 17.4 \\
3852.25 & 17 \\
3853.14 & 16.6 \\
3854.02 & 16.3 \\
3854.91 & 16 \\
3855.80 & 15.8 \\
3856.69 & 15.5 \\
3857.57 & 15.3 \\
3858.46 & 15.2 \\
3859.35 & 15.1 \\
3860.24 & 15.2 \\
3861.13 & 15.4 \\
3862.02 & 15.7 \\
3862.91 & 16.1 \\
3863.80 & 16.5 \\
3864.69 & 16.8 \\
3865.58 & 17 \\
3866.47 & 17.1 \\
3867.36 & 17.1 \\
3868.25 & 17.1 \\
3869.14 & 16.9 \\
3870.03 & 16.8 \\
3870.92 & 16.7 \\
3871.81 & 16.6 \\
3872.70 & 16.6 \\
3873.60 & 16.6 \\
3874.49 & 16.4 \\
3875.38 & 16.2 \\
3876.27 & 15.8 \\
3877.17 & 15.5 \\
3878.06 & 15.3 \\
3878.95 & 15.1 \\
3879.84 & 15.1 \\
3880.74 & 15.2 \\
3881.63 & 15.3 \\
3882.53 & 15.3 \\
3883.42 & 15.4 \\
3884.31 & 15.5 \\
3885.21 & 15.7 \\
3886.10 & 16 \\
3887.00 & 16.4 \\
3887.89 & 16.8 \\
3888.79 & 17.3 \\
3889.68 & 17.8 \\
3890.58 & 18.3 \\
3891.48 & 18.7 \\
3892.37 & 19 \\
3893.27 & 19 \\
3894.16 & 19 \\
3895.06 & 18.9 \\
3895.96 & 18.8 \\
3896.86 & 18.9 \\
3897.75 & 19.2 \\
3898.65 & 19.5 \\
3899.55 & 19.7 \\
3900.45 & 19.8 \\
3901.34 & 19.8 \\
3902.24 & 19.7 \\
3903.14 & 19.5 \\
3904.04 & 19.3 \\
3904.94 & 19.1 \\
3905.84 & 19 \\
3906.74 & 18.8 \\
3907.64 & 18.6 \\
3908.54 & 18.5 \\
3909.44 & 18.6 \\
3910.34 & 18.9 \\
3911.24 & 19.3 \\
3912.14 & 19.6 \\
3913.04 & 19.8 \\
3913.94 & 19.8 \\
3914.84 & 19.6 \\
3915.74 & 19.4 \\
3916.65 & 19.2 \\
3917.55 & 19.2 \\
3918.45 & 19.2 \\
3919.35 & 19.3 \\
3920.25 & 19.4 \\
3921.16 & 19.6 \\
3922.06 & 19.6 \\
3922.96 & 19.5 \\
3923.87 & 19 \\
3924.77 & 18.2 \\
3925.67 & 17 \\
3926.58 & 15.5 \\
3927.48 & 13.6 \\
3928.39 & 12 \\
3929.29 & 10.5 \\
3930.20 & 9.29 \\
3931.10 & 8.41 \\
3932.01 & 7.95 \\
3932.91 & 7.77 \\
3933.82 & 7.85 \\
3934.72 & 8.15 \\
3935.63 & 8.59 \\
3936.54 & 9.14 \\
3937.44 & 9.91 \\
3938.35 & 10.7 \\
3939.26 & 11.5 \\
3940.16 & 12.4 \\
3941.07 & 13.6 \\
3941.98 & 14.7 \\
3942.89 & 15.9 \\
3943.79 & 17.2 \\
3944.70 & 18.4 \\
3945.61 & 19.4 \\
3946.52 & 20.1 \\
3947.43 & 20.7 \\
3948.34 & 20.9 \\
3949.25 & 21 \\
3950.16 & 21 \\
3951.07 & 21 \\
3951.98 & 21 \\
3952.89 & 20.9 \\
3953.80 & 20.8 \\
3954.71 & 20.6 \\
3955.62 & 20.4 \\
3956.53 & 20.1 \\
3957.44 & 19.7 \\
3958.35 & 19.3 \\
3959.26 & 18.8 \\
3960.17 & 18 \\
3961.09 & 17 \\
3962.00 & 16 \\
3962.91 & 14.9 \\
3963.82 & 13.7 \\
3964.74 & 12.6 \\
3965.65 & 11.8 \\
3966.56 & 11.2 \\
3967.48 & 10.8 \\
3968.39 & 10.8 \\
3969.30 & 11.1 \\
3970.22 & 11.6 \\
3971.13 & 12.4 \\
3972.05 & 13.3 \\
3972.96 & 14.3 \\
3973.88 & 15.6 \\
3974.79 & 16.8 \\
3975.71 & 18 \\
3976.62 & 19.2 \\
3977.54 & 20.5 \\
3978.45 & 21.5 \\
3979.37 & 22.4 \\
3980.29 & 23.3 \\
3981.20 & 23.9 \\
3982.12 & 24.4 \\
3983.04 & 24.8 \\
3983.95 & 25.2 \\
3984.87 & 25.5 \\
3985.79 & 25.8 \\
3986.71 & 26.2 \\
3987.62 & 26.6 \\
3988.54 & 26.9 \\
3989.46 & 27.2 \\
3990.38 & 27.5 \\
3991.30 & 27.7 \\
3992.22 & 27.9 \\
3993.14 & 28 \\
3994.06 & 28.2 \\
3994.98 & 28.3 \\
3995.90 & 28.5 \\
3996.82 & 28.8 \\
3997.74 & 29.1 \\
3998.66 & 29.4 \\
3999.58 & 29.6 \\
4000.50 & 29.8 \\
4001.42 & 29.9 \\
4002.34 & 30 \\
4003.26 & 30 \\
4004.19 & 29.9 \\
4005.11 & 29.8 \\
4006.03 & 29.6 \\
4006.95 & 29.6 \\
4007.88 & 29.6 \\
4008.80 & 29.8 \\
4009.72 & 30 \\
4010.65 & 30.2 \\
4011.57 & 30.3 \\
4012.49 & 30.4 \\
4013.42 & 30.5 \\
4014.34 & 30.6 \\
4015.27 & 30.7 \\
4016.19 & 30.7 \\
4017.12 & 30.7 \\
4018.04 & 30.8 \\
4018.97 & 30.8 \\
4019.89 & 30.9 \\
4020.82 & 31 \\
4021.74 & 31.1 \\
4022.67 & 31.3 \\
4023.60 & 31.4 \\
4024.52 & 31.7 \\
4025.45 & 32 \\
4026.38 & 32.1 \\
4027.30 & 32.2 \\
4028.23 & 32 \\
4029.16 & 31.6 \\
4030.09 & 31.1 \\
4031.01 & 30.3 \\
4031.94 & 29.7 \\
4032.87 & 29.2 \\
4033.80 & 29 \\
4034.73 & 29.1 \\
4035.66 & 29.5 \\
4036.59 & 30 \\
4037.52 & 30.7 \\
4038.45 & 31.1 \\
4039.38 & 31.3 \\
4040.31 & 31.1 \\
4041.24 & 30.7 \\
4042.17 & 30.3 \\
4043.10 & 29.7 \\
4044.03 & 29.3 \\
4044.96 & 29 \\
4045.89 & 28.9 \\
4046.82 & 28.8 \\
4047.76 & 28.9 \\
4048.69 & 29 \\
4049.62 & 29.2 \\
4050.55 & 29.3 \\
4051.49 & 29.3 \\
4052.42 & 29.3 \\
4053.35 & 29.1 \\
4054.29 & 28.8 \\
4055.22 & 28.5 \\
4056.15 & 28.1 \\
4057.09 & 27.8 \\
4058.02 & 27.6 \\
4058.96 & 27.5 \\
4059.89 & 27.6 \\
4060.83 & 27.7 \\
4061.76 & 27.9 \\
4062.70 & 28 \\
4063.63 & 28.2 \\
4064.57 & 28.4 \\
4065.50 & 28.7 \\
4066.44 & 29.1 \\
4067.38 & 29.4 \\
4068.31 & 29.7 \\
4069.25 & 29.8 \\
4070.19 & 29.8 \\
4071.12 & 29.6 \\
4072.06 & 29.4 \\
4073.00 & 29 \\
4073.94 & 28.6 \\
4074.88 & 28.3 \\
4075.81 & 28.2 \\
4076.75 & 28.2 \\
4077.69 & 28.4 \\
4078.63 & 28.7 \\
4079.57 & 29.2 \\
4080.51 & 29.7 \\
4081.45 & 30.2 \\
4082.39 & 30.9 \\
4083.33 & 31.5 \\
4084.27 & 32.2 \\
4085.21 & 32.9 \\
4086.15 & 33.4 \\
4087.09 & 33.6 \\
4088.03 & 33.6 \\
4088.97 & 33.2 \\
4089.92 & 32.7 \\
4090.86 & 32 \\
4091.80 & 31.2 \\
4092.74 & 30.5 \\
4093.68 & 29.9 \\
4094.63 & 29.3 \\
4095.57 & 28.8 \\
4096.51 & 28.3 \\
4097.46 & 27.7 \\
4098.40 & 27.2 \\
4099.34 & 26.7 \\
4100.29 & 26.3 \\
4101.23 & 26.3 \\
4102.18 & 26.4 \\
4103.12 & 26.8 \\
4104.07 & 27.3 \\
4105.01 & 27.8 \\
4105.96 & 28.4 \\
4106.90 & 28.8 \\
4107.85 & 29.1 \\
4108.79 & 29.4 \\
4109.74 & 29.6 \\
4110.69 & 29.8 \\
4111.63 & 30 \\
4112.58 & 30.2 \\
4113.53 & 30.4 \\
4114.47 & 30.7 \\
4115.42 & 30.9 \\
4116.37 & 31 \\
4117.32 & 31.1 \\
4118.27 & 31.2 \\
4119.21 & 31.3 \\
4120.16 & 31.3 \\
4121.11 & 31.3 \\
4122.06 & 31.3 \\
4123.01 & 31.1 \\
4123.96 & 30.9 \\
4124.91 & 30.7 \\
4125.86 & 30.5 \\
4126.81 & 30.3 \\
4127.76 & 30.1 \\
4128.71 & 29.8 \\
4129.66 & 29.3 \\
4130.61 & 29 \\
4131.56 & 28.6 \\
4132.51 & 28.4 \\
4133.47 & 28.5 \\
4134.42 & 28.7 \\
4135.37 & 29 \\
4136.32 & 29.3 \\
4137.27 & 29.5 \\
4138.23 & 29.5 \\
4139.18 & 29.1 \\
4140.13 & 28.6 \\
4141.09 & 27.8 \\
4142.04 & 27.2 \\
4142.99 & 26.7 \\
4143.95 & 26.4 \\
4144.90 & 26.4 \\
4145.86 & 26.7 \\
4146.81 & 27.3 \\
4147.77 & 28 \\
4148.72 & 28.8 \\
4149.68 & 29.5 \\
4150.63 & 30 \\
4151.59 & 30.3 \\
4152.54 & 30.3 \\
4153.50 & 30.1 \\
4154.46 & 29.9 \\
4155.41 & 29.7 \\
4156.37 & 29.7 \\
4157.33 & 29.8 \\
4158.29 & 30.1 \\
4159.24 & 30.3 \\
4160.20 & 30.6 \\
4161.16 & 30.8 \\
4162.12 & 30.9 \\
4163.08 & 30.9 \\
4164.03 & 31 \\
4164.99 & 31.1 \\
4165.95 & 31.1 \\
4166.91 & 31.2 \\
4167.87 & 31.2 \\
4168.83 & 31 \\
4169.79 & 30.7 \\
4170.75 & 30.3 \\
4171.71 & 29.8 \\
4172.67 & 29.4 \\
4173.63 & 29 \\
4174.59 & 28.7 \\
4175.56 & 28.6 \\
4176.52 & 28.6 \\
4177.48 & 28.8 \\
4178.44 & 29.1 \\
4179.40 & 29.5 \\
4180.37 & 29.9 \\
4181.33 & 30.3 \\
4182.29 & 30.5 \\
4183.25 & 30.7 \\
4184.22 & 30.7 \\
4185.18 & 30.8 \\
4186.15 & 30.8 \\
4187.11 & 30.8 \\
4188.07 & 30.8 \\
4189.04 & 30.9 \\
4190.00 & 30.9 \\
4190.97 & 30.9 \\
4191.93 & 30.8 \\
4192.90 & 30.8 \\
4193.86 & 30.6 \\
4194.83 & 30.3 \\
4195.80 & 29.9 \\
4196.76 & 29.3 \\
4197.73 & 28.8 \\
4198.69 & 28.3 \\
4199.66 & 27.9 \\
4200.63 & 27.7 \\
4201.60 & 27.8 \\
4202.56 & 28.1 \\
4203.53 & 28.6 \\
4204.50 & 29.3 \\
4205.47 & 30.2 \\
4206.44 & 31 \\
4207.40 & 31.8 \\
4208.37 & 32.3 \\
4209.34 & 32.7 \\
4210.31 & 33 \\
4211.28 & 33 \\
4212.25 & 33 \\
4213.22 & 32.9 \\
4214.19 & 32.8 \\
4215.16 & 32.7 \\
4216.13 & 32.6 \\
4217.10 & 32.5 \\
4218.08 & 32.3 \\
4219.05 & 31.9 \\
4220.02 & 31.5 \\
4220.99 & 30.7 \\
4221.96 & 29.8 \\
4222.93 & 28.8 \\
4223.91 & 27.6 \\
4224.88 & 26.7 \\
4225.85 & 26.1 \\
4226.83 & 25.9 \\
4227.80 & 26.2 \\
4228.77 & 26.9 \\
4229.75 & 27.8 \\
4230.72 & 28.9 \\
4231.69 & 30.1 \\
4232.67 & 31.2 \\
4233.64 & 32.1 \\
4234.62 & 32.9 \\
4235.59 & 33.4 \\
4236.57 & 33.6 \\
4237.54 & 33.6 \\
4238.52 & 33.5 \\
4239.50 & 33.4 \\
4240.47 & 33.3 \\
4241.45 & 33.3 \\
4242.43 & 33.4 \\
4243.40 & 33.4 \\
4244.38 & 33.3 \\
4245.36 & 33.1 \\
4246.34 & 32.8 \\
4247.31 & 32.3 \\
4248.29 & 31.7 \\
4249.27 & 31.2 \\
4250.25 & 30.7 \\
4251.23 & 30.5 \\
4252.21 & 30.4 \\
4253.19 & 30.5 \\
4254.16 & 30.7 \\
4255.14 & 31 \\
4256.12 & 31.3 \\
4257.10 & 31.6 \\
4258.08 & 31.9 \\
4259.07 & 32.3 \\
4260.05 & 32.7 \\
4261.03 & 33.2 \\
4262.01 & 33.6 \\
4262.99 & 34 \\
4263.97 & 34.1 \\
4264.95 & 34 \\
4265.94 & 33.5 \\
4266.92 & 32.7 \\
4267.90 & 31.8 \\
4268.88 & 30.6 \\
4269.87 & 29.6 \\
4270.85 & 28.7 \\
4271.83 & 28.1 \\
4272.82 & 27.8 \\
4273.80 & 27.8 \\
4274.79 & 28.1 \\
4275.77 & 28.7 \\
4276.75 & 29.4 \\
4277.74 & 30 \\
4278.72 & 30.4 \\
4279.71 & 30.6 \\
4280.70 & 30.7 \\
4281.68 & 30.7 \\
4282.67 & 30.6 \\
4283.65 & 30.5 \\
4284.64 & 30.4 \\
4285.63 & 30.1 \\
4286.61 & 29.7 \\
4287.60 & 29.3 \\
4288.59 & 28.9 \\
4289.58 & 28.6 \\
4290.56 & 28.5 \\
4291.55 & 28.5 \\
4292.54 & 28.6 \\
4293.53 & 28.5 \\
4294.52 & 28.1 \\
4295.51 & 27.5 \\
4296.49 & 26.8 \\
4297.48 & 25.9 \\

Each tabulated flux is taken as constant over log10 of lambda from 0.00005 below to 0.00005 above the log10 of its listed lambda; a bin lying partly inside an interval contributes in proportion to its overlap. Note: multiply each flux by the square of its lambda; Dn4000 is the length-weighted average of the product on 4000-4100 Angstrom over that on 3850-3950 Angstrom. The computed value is 1.9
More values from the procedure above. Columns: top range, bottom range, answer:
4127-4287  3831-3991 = 2.07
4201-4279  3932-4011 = 1.71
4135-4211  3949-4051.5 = 1.26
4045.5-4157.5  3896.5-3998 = 1.71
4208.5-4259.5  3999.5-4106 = 1.15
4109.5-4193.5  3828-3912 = 2.11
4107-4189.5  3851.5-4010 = 1.76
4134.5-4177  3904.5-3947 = 2.10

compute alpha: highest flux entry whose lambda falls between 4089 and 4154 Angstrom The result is 32.7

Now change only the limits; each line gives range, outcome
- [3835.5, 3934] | 19.8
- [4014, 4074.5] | 32.2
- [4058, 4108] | 33.6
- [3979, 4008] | 30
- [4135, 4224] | 33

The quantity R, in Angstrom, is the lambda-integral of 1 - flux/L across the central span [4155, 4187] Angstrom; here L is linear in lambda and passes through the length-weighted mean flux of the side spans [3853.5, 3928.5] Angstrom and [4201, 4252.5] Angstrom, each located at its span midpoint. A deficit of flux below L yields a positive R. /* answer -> -1.5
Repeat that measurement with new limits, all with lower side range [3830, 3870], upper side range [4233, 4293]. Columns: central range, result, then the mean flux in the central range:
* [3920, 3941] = 6.1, 12.8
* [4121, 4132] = -1.9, 30.2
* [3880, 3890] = 0.2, 16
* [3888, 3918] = -3.5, 19.1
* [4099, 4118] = -2.8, 28.9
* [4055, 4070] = -3.2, 28.4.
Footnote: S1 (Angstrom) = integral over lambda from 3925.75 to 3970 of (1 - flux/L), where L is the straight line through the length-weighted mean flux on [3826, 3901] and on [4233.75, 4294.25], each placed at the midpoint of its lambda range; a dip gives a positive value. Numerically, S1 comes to 9.5 Angstrom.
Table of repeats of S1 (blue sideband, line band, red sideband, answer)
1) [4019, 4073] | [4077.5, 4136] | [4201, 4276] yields 0.5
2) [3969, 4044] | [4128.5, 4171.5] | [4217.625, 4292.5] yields 0.0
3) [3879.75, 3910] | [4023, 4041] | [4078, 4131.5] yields -3.4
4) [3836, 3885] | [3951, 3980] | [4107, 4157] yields 5.9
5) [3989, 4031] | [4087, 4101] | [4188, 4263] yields 0.2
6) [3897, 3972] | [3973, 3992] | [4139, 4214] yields -4.1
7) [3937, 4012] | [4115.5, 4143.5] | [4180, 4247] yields -2.2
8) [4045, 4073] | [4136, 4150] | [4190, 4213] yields 0.8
